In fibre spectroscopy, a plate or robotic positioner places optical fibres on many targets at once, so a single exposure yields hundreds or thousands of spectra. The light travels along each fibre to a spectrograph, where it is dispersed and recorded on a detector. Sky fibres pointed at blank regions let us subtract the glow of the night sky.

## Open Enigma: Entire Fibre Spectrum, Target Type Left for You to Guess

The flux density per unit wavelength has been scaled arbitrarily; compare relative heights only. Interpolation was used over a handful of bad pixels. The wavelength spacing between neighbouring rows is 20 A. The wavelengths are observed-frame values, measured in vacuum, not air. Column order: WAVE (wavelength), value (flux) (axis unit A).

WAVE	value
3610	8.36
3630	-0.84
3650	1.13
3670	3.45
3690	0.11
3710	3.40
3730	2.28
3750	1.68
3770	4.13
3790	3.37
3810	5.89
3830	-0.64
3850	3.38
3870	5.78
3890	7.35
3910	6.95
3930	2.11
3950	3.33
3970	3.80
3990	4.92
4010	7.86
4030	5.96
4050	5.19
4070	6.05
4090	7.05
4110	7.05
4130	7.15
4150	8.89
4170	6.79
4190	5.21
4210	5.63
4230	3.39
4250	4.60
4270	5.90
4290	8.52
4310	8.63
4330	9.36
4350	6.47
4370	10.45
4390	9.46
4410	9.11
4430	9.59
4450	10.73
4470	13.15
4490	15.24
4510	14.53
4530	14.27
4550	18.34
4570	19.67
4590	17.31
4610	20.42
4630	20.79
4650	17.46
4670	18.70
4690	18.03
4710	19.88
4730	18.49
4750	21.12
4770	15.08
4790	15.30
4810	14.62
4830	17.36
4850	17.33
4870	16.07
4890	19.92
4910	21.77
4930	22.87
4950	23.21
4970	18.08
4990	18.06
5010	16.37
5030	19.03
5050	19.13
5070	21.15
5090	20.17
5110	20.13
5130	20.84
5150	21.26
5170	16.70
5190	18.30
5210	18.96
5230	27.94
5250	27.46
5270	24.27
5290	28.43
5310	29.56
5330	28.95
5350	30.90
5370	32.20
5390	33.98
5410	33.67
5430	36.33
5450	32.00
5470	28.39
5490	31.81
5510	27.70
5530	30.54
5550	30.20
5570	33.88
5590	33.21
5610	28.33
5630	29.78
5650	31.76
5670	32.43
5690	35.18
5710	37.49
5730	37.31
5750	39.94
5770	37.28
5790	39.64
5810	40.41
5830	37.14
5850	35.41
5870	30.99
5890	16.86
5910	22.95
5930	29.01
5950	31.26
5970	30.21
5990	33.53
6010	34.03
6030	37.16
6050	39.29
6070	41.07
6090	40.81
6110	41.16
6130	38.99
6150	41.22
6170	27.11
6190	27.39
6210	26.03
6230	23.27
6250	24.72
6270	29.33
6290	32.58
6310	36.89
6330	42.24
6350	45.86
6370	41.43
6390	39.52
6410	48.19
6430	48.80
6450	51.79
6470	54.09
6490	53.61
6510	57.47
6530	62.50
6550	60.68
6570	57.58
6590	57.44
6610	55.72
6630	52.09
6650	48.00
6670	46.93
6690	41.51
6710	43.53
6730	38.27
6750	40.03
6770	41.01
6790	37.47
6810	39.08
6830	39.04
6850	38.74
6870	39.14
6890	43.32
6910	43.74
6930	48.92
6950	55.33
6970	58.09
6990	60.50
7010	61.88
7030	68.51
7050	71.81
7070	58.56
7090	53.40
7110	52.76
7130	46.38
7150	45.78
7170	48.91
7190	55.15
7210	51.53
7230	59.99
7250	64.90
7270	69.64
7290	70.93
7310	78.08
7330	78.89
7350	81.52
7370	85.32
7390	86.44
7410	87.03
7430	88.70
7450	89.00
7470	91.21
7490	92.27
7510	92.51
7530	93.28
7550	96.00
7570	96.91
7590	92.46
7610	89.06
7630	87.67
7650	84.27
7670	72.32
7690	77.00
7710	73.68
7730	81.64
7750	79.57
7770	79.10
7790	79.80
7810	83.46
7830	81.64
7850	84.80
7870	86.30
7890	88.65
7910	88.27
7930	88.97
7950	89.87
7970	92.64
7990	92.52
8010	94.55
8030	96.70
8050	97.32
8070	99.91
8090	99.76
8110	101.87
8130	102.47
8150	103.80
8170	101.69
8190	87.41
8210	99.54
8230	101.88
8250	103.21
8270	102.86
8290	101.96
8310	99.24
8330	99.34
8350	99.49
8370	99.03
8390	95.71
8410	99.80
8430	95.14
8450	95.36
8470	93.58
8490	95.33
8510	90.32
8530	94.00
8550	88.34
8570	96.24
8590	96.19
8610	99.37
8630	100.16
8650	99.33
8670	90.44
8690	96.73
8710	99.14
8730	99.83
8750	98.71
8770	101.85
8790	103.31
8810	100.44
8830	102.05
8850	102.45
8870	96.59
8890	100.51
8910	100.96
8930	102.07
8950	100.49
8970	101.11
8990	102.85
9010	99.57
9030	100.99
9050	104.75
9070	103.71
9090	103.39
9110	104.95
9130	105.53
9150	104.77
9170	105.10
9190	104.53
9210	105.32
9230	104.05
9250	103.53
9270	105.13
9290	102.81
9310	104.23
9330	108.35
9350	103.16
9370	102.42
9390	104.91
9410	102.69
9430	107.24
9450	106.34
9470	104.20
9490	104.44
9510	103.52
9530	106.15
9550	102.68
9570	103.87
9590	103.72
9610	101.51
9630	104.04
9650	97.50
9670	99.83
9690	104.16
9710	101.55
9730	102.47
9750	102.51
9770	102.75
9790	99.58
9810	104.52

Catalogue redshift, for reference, 0.00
